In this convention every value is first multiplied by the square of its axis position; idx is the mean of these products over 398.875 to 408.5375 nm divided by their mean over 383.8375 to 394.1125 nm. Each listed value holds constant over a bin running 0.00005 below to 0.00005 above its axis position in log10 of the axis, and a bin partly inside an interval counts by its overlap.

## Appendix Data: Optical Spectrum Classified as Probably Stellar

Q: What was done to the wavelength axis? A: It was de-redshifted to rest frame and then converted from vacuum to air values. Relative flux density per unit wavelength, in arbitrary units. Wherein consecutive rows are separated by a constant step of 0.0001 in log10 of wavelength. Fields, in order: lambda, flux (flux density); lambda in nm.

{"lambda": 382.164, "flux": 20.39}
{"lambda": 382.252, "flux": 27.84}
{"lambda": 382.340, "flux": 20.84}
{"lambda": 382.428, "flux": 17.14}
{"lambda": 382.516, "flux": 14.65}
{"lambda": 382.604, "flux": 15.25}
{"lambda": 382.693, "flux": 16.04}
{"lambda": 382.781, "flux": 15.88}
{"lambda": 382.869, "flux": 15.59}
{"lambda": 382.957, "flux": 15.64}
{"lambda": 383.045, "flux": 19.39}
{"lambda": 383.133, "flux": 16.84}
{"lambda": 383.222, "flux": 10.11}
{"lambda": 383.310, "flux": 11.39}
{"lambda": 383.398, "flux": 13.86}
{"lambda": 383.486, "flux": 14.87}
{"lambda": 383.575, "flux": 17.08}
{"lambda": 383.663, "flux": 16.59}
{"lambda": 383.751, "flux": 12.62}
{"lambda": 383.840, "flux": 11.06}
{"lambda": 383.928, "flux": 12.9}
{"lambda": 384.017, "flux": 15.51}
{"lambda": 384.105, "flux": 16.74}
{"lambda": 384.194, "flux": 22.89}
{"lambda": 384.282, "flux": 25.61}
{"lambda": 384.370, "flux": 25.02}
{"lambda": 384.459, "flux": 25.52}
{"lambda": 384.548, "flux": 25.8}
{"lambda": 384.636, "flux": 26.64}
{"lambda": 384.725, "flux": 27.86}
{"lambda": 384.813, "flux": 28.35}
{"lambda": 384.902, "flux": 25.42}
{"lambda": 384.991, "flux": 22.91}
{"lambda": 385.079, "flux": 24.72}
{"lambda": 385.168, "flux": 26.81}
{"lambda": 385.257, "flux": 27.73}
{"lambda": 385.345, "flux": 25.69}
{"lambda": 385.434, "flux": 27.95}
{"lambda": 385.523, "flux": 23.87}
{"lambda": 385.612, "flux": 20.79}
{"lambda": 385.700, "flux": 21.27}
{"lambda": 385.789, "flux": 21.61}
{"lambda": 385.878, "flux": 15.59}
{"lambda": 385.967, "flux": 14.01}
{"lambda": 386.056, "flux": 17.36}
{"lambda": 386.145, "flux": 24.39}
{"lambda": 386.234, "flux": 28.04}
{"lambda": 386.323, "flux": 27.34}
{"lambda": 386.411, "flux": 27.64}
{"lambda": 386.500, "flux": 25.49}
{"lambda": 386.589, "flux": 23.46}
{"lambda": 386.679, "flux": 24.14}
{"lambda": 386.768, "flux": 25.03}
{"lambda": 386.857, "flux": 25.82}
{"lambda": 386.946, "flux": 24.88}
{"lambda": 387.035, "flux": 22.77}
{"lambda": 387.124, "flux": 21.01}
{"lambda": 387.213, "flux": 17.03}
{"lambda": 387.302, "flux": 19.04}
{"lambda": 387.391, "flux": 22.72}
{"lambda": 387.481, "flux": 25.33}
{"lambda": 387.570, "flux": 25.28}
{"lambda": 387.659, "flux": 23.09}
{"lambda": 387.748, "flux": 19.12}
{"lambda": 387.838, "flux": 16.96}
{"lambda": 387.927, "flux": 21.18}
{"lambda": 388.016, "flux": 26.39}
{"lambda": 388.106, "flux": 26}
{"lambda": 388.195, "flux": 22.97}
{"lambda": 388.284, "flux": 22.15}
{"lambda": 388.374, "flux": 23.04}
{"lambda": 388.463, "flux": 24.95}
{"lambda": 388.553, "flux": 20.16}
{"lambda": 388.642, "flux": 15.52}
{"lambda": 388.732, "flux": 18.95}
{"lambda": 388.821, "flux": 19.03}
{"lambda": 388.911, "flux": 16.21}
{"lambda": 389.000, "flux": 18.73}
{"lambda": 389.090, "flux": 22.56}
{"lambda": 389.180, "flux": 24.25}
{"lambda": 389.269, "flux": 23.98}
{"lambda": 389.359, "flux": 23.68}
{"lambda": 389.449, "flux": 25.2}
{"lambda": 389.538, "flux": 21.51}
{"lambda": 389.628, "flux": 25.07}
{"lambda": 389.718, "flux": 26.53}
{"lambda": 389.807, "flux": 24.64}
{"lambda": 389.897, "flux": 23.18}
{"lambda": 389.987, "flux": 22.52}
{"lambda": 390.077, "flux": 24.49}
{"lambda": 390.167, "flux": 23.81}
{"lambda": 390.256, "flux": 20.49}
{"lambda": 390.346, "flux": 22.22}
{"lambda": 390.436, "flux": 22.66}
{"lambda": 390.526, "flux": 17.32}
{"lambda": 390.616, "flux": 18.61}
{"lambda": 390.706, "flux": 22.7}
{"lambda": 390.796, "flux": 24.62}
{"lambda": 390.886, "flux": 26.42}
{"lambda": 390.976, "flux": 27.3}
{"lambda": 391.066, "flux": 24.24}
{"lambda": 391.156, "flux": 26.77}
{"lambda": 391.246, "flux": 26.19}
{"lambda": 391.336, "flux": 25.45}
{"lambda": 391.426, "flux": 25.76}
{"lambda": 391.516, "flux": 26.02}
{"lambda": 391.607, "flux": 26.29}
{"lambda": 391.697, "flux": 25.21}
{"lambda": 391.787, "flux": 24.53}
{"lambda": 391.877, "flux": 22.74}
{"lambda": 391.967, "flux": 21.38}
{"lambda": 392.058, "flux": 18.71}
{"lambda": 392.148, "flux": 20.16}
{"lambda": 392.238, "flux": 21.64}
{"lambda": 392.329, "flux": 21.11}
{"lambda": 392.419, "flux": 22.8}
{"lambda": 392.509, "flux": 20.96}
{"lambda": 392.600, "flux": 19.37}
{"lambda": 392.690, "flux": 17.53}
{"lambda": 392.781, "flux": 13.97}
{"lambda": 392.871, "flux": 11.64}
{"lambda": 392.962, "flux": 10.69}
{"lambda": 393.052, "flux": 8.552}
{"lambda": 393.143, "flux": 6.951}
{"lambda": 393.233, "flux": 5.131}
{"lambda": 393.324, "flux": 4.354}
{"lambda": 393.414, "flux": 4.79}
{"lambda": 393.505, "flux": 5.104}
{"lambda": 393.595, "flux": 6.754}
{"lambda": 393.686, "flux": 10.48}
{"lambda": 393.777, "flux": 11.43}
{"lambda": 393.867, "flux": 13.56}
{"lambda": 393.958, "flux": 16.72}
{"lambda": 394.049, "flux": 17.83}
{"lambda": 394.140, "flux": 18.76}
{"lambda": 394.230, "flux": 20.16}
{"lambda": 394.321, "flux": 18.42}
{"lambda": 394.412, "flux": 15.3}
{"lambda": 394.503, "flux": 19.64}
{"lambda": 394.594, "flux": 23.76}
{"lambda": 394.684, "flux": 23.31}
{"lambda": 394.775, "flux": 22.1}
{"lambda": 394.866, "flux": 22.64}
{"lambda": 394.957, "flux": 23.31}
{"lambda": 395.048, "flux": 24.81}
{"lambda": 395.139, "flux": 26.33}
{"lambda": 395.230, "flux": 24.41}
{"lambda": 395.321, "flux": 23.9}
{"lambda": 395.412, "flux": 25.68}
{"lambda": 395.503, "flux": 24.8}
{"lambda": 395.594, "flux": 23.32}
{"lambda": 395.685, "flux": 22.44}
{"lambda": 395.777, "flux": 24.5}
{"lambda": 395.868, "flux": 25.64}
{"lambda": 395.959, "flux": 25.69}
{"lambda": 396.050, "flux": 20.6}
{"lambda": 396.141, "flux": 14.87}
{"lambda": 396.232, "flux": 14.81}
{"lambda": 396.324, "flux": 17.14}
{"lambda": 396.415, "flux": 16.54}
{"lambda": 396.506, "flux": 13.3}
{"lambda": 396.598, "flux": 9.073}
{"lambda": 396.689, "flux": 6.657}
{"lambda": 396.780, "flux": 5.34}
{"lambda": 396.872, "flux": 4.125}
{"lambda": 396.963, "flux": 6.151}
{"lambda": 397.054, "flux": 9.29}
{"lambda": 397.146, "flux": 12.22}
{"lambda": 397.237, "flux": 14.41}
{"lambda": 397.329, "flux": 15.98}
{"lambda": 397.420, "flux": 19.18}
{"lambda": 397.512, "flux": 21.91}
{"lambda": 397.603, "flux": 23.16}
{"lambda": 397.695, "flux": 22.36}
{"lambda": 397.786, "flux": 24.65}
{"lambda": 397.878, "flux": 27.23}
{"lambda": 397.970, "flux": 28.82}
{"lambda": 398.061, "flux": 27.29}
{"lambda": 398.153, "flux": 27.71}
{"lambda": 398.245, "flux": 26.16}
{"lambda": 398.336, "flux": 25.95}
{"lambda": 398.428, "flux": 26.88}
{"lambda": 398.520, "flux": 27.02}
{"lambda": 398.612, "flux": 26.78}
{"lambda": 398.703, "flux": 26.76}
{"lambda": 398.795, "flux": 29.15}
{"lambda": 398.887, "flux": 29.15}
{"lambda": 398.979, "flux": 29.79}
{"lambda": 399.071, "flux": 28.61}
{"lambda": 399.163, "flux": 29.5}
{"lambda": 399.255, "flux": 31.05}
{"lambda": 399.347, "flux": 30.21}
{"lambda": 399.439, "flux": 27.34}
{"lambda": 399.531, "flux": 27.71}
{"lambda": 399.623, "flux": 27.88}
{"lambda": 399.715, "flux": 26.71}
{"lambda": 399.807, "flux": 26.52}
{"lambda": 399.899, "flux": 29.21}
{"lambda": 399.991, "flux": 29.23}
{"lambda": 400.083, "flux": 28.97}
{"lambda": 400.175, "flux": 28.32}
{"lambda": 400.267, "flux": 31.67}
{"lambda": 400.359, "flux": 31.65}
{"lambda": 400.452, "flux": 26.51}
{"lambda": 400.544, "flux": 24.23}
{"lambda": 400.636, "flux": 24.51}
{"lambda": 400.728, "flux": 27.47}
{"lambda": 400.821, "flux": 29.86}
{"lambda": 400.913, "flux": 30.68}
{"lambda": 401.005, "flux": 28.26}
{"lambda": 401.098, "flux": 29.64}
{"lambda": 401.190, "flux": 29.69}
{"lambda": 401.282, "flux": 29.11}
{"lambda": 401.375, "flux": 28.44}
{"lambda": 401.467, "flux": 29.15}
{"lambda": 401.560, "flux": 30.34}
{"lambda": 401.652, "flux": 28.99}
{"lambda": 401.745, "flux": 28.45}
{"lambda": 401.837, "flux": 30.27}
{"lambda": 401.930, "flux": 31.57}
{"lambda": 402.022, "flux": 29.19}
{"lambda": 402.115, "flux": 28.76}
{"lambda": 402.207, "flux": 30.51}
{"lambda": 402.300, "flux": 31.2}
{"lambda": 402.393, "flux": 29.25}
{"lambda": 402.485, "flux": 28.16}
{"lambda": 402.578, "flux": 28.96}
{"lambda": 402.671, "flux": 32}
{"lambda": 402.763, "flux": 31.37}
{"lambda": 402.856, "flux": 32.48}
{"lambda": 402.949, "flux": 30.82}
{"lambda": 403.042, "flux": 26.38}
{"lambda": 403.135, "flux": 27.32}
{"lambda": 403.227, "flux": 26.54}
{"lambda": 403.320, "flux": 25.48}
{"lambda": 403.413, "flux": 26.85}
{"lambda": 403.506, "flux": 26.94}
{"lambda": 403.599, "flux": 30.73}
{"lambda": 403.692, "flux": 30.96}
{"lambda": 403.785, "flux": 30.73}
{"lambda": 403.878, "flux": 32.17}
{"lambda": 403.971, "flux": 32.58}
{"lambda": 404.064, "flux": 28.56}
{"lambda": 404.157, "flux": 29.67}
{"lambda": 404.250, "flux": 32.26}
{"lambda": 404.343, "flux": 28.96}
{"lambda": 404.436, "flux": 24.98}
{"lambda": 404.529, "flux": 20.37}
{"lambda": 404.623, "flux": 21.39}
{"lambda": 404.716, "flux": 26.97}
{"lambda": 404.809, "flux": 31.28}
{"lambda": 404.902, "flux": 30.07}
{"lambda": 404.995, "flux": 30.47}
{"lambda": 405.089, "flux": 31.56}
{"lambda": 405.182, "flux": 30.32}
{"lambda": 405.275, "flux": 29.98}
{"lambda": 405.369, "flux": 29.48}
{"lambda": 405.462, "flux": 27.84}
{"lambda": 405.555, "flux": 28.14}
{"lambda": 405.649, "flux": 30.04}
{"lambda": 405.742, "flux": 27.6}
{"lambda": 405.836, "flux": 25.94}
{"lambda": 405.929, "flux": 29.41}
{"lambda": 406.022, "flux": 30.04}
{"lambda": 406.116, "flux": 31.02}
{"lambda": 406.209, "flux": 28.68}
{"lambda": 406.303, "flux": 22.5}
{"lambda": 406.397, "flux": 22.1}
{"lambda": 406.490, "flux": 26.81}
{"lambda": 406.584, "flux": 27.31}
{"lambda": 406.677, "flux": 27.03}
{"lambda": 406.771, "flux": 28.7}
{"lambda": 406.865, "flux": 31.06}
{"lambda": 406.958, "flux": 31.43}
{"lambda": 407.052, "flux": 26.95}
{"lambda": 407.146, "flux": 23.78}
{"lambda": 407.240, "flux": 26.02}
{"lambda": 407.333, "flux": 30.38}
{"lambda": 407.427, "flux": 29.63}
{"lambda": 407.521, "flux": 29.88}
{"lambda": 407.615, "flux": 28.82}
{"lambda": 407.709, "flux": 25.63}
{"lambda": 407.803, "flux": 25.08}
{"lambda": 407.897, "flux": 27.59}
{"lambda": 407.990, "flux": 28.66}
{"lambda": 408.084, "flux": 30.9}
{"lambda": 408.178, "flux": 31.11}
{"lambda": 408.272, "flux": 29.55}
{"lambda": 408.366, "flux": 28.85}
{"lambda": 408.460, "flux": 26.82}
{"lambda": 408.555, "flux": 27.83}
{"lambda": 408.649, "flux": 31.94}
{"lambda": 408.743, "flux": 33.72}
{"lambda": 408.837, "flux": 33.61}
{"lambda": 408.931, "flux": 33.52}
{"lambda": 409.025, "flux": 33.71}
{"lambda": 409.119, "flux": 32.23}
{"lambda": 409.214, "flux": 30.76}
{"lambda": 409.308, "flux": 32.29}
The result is 1.47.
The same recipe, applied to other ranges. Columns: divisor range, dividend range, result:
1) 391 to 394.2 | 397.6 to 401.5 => 1.68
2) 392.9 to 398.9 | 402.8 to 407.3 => 1.60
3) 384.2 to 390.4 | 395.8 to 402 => 1.11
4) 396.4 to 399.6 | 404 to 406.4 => 1.34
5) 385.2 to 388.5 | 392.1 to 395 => 0.70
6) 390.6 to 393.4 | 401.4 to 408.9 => 1.56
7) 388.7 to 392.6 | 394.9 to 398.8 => 0.92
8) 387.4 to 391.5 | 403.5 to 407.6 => 1.35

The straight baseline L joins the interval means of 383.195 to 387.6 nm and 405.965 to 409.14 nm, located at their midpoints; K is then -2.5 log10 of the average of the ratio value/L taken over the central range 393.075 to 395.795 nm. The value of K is 0.37 mag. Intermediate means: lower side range 21.8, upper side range 28.9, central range 17.6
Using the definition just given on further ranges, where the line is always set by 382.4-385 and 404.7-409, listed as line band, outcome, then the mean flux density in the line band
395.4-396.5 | 0.15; 20.9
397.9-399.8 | -0.11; 28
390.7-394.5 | 0.23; 18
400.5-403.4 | -0.09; 29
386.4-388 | -0.14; 22.7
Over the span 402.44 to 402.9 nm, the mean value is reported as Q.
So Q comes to 30.6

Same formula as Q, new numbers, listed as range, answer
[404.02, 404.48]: 28.9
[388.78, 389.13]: 19.1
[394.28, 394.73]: 20.1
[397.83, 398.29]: 27.4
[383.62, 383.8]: 14.5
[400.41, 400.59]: 25.4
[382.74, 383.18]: 16.6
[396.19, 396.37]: 16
